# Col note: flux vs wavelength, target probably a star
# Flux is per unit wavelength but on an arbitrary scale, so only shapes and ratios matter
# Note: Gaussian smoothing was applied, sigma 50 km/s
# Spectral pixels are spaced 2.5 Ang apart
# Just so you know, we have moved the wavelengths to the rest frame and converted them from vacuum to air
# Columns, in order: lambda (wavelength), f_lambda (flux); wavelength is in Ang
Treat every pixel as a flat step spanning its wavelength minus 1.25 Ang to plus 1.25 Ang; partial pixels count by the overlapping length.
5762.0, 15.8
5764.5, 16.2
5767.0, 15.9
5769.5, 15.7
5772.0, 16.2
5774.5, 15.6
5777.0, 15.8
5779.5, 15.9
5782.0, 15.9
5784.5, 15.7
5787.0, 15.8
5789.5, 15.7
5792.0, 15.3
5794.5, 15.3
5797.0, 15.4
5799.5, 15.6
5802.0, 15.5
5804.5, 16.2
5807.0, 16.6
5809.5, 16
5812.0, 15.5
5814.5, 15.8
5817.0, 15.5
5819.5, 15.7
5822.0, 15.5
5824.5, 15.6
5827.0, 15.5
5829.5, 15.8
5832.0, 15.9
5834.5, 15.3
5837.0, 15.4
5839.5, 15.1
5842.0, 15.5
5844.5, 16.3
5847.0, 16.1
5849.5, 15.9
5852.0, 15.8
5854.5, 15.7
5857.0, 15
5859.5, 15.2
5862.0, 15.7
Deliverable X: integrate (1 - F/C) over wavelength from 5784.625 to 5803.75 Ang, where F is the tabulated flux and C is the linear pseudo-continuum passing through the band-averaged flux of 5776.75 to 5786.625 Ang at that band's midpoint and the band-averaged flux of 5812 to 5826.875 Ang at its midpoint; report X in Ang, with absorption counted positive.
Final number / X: 0.3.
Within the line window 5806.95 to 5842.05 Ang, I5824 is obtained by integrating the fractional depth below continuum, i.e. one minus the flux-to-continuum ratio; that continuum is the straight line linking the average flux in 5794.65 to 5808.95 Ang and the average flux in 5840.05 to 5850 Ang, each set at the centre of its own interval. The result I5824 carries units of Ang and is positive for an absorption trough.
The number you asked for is 0.53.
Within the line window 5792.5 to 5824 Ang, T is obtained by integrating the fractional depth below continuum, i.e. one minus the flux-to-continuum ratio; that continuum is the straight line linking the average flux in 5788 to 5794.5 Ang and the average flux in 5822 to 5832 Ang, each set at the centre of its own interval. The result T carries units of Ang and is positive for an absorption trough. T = -0.3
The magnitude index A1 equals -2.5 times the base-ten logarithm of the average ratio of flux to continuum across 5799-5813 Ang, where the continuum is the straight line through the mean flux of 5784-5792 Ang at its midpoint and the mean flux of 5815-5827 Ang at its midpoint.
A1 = -0.02 mag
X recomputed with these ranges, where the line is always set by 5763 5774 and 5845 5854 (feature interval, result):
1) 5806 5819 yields 0.1 Ang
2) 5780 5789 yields 0.1 Ang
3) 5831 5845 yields 0.4 Ang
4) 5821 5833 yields 0.2 Ang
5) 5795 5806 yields 0.2 Ang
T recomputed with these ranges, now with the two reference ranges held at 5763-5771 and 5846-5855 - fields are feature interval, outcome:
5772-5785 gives 0.1 Ang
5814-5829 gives 0.3 Ang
